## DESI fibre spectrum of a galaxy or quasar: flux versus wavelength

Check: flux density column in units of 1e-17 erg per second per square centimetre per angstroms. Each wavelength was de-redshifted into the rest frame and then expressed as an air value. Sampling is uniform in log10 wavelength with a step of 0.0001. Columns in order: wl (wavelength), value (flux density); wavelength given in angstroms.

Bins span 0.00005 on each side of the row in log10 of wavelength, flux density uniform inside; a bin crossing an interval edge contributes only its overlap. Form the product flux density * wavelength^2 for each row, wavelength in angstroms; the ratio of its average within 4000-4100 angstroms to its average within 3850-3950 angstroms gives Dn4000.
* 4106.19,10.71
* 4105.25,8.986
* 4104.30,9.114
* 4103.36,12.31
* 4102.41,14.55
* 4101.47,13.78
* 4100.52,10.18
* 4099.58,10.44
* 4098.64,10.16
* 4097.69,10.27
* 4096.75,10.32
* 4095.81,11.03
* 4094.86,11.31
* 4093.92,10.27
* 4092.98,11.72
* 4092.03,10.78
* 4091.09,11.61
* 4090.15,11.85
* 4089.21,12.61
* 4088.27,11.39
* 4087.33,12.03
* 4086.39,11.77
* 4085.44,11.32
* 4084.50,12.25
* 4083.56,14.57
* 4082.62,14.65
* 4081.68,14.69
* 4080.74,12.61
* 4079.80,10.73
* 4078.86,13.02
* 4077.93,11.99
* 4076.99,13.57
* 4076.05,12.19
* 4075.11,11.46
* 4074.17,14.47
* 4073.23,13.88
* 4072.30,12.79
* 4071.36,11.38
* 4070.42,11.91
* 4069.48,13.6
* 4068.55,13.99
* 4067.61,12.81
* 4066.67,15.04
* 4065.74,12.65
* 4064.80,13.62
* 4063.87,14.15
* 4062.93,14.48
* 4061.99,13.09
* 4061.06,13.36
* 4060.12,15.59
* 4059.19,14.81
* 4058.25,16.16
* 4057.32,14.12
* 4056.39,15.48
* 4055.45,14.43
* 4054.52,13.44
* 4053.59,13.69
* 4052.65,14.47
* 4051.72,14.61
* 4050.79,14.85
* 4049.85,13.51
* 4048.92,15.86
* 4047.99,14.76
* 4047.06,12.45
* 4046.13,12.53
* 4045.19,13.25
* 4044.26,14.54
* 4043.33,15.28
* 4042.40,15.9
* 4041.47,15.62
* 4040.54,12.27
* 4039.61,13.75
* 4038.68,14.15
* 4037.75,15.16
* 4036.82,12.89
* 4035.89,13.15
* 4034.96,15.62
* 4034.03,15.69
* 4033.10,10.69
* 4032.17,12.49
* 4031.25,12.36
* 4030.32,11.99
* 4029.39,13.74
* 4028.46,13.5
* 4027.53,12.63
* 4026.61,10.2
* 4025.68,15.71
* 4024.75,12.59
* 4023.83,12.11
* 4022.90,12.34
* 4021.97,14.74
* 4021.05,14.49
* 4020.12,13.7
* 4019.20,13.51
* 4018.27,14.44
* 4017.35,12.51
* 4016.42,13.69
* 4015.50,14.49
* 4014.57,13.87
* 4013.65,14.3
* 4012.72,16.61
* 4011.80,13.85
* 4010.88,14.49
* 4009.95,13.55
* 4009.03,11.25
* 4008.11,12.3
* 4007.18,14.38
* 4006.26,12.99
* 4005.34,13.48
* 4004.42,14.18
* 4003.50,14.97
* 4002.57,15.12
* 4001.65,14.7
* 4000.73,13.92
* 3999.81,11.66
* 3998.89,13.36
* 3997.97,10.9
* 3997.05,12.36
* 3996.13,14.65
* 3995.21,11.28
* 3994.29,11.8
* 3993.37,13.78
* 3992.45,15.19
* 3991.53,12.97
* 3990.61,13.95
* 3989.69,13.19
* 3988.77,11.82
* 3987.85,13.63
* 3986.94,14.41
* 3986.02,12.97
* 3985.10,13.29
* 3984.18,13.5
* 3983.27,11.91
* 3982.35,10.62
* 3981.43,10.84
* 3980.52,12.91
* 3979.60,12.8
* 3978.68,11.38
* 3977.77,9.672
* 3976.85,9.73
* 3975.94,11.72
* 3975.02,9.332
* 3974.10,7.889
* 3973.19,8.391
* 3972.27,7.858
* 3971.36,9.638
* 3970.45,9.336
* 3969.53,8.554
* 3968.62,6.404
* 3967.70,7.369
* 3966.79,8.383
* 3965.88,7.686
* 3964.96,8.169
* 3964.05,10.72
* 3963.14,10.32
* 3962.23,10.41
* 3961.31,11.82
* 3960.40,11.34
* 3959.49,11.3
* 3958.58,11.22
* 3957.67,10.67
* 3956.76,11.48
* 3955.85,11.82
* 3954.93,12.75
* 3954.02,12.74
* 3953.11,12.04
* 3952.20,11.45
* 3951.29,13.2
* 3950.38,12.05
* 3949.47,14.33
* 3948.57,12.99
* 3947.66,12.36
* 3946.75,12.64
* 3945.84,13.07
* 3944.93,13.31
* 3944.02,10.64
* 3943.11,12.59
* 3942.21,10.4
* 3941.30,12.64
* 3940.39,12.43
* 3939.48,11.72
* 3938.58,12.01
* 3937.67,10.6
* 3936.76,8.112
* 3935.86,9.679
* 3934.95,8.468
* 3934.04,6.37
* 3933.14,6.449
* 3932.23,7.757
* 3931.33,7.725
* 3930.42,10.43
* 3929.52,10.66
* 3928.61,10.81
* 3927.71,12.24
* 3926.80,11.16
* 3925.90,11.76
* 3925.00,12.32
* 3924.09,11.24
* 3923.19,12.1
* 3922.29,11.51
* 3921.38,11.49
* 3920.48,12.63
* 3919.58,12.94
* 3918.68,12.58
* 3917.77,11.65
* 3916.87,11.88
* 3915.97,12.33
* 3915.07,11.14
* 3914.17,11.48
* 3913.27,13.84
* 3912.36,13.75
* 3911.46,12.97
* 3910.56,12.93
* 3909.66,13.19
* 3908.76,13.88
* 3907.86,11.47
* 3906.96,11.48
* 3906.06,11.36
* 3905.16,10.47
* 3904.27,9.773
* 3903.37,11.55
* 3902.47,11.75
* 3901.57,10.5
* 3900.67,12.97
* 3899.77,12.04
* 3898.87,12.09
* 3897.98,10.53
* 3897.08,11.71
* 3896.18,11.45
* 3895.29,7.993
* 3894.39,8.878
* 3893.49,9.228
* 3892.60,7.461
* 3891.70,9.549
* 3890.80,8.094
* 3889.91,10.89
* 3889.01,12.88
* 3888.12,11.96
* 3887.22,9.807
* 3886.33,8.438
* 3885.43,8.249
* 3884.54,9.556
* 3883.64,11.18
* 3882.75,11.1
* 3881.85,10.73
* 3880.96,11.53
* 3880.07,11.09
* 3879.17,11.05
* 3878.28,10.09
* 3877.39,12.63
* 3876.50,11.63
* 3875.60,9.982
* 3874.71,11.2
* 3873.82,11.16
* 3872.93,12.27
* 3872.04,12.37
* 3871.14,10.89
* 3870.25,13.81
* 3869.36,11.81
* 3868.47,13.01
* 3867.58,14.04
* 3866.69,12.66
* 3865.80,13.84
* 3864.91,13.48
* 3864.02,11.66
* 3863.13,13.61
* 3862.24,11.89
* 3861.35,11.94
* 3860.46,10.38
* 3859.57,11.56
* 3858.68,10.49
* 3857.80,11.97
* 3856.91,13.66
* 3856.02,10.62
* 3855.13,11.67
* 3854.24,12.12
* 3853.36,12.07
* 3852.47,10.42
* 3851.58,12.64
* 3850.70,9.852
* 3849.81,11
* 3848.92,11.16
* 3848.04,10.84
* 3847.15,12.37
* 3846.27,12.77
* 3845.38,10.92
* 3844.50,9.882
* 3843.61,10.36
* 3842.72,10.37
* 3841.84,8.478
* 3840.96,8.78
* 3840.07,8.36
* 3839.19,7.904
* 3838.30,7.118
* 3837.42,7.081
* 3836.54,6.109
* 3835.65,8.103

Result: 1.3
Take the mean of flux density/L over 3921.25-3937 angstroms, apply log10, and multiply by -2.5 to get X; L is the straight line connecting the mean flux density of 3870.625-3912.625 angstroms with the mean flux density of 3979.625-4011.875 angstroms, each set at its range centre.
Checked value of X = 0.18 mag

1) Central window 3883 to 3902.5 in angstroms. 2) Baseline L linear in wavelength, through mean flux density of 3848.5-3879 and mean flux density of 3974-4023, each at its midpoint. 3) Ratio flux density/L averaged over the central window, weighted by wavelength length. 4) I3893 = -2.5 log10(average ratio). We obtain 0.18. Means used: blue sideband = 11.9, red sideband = 13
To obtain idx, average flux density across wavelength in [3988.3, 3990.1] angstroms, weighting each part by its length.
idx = 12.5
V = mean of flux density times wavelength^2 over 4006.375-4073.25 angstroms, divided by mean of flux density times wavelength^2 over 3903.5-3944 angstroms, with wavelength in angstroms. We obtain 1.30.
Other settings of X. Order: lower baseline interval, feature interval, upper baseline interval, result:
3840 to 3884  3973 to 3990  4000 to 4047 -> 0.13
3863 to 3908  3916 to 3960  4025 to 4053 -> 0.06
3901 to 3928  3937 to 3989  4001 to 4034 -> 0.14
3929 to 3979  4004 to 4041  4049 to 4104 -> -0.15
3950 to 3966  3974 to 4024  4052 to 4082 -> -0.08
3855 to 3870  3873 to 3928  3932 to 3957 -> 0.05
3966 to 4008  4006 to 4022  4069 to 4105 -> -0.16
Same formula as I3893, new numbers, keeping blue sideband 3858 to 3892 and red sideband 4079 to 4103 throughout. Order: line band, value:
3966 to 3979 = 0.29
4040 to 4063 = -0.21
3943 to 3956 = -0.09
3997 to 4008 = -0.16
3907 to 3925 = -0.08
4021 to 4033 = -0.10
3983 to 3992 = -0.14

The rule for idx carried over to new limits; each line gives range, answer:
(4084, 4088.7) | 11.8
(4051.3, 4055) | 14.1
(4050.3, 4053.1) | 14.6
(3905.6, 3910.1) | 12.3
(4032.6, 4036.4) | 13.7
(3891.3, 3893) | 8.49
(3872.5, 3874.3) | 11.7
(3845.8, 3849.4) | 11.8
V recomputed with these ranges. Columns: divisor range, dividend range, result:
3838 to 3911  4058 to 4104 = 1.26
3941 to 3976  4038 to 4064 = 1.39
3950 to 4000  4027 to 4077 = 1.27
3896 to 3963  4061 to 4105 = 1.16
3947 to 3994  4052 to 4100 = 1.20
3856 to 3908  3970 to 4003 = 1.13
